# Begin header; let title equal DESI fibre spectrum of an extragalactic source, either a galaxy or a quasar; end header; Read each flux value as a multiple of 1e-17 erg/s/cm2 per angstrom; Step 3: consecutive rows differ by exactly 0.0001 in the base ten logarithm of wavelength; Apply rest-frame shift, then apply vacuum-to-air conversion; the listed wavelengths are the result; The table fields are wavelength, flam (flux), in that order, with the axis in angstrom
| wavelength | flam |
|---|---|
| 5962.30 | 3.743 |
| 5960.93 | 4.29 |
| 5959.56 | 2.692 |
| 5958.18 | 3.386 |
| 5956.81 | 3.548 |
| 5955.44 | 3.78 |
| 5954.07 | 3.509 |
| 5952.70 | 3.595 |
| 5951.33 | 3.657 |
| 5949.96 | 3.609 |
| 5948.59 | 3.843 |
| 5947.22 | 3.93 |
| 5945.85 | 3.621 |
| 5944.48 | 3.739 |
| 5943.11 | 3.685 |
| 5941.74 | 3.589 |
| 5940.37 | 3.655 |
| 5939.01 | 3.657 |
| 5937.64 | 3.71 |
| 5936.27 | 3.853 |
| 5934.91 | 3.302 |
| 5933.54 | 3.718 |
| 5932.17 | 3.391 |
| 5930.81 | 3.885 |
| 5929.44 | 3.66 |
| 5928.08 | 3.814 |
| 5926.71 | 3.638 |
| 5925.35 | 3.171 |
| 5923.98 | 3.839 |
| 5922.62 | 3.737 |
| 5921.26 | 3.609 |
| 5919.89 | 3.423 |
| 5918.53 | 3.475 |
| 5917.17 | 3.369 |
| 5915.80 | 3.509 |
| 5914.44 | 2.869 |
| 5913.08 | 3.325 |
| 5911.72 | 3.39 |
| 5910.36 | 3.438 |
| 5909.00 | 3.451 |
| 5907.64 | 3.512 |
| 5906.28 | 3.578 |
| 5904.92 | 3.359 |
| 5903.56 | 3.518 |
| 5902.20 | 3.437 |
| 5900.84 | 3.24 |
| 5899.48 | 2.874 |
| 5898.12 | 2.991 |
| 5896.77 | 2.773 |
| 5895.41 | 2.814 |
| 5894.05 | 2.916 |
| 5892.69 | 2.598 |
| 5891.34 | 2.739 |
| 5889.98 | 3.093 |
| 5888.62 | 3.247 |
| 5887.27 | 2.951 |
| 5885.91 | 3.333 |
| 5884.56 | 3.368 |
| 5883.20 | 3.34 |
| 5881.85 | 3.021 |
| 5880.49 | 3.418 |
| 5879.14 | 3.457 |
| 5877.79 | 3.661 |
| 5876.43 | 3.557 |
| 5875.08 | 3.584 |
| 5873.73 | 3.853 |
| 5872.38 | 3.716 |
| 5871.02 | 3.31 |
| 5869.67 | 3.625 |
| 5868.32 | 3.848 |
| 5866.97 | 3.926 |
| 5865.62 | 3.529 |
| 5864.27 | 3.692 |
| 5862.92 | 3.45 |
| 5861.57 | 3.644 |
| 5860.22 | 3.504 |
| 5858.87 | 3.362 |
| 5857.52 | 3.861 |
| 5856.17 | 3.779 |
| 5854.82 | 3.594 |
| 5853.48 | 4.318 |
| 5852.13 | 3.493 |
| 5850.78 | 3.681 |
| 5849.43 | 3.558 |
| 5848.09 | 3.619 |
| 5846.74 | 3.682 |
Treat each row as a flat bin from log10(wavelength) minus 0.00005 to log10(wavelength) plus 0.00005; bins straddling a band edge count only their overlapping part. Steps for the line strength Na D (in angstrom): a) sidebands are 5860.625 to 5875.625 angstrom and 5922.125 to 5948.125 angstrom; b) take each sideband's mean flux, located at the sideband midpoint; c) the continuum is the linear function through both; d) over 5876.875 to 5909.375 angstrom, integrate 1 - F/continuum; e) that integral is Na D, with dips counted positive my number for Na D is 4.09 angstrom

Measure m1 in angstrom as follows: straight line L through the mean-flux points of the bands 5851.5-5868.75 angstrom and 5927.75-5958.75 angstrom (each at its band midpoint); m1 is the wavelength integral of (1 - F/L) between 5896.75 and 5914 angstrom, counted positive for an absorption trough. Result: 1.7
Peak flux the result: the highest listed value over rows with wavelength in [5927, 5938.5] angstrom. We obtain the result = 3.885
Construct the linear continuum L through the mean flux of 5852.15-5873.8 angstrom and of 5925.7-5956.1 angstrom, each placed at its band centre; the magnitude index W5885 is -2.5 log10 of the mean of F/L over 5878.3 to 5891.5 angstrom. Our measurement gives 0.14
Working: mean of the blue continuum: 3.68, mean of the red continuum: 3.67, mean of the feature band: 3.22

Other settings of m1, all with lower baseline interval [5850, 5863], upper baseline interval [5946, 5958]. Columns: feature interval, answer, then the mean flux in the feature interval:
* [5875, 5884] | 0.6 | 3.42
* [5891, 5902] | 2.3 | 2.9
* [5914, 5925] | 0.6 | 3.48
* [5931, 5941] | 0.1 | 3.63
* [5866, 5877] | 0.0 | 3.68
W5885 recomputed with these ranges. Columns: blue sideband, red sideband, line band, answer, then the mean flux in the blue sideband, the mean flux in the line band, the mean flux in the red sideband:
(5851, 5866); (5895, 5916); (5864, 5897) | 0.044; 3.66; 3.34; 3.26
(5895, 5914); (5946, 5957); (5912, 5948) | -0.026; 3.27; 3.58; 3.69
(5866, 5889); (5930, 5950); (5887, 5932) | 0.086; 3.49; 3.32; 3.68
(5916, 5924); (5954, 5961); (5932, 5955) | -0.048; 3.55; 3.66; 3.47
